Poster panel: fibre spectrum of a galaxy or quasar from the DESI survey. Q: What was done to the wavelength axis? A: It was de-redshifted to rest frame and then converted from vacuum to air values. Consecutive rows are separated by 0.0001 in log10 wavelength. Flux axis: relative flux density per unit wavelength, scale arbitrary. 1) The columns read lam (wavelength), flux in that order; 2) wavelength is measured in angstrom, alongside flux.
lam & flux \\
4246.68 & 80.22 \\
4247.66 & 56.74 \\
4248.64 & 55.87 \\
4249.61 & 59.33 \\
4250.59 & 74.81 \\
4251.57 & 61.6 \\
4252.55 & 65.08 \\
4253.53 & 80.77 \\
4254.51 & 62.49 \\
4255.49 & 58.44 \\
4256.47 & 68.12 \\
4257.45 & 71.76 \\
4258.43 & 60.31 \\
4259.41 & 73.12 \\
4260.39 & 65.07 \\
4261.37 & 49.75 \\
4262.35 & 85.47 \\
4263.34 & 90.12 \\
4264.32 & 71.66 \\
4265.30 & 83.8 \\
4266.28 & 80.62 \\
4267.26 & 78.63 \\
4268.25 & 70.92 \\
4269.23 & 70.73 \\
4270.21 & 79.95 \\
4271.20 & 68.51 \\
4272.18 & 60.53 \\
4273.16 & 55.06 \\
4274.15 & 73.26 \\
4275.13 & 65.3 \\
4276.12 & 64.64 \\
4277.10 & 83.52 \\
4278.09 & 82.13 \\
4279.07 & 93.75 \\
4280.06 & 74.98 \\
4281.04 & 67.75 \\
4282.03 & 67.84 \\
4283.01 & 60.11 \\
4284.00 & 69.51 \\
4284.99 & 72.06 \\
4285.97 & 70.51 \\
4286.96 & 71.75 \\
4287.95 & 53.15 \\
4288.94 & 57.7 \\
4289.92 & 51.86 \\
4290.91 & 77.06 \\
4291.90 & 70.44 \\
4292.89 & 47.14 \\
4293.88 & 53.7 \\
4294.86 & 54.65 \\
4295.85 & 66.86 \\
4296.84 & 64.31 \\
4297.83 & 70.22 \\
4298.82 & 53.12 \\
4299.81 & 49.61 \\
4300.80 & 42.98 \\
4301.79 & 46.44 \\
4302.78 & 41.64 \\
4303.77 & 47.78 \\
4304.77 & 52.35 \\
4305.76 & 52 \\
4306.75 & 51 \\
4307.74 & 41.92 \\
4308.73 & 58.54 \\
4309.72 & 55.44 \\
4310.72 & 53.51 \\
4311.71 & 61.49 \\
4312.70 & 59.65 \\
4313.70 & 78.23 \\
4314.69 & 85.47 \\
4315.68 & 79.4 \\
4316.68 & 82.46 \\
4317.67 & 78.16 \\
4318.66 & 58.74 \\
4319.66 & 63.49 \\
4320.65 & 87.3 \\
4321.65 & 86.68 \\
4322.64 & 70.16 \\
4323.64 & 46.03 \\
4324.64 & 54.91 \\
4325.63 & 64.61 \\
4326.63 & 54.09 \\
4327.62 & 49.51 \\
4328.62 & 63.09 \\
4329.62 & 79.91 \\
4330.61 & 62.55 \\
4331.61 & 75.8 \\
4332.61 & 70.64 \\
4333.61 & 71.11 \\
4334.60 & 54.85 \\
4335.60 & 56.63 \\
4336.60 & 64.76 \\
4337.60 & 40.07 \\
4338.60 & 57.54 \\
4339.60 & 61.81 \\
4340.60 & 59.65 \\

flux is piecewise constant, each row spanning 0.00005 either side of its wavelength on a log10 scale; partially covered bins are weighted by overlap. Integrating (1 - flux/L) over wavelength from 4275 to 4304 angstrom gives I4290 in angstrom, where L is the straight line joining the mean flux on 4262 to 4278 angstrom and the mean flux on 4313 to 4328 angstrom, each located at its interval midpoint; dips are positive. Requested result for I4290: 3.7 angstrom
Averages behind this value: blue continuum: 74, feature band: 63.2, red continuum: 69.3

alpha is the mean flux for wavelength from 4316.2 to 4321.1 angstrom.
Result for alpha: 74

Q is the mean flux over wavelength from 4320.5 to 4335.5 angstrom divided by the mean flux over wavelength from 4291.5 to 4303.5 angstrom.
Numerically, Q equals 1.2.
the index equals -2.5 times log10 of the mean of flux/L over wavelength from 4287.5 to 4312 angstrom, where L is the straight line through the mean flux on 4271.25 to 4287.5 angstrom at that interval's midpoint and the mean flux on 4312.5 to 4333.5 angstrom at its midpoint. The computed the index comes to 0.26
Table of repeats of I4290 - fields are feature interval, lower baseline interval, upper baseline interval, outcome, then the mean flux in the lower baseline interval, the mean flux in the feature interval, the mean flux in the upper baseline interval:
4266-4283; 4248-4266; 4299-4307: -3.2 angstrom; 68.8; 72.4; 48.1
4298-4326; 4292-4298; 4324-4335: 0.4 angstrom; 59.7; 60.9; 63.6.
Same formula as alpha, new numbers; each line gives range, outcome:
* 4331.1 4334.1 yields 72.3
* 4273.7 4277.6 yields 71.6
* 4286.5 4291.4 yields 62.2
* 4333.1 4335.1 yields 63.2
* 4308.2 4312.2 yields 57.1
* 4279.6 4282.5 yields 70.2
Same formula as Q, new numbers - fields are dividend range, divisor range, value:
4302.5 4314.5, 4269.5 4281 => 0.76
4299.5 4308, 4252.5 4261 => 0.71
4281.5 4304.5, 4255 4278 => 0.83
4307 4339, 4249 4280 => 0.91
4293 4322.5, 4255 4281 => 0.85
